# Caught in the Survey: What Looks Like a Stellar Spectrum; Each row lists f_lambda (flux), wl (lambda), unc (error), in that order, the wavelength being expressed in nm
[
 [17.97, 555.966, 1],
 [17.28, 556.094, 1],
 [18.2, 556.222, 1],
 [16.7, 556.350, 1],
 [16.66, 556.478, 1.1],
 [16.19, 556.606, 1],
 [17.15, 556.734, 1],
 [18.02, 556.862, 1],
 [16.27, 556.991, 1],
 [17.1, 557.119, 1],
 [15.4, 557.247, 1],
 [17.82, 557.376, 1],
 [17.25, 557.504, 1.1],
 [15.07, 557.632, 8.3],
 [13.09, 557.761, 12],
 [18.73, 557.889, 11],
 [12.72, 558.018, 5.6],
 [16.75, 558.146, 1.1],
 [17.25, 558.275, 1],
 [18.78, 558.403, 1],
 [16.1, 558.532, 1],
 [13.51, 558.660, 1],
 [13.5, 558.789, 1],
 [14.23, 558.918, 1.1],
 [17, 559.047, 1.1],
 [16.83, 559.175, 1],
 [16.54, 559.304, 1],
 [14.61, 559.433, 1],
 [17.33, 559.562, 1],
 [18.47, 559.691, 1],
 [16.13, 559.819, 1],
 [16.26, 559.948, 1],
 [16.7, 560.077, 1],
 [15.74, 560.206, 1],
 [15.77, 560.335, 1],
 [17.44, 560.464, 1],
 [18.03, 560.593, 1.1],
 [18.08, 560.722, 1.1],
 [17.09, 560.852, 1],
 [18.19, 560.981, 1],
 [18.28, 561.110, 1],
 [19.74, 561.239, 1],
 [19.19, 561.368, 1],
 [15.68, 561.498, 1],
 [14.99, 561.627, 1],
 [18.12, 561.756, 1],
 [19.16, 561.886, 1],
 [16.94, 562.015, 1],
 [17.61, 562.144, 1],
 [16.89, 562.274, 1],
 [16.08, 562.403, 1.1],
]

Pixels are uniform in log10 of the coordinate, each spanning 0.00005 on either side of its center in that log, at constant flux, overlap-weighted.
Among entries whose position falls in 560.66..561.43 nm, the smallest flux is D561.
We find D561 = 17.09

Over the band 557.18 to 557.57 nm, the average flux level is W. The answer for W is 16.8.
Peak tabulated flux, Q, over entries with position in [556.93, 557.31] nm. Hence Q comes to 17.1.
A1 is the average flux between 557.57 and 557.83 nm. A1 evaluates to 14.2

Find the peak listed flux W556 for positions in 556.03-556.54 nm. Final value 18.2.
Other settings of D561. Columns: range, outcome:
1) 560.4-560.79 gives 17.44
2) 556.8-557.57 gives 15.4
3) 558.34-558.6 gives 16.1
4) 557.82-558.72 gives 12.72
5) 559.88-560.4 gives 15.74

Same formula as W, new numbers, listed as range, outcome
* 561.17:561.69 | 17.4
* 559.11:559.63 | 16.3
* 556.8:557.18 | 17.1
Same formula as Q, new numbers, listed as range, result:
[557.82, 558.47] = 18.78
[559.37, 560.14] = 18.47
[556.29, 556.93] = 18.02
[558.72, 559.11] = 17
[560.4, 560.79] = 18.08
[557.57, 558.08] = 18.73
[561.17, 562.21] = 19.74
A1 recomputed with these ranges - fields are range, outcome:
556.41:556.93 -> 17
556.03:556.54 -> 17.2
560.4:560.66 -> 17.8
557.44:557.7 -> 16.1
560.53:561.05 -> 17.8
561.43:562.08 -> 17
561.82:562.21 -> 17.9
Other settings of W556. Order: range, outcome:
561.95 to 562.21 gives 17.61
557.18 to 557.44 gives 17.82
